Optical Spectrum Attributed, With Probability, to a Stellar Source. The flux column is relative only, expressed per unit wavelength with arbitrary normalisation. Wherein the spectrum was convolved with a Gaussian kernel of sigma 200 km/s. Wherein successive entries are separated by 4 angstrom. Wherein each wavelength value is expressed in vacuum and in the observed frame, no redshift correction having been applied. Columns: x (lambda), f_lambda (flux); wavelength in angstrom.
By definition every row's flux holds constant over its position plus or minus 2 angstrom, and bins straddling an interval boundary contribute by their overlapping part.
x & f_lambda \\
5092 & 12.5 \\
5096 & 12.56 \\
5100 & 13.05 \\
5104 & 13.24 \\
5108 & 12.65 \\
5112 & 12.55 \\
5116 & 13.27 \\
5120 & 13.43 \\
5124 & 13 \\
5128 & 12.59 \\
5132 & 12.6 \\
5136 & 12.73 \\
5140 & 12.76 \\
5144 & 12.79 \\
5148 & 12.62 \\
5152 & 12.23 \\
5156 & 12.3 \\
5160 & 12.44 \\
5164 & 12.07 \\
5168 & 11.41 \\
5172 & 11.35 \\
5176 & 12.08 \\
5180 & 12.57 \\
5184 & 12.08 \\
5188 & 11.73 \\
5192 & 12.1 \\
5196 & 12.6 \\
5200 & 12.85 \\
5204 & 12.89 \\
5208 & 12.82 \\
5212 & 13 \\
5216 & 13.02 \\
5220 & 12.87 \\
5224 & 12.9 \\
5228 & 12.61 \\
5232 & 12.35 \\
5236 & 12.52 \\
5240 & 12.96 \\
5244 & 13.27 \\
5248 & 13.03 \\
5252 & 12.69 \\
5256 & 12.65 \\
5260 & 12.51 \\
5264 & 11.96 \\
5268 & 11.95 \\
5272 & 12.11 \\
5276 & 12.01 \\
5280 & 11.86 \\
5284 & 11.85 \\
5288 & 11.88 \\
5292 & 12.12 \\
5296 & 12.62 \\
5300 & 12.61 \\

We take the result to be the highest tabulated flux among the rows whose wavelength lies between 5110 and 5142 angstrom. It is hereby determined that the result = 13.43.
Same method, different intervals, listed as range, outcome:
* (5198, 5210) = 12.89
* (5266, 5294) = 12.12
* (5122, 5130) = 13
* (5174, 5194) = 12.57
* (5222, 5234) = 12.9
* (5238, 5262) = 13.27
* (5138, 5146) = 12.79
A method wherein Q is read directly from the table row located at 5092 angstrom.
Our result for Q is 12.5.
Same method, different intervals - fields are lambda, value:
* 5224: 12.9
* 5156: 12.3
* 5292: 12.12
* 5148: 12.62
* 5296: 12.62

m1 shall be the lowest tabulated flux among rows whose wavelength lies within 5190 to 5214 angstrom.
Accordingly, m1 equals 12.1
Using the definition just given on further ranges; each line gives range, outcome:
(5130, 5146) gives 12.6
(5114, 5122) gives 13.27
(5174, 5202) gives 11.73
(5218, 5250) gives 12.35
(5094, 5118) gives 12.55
